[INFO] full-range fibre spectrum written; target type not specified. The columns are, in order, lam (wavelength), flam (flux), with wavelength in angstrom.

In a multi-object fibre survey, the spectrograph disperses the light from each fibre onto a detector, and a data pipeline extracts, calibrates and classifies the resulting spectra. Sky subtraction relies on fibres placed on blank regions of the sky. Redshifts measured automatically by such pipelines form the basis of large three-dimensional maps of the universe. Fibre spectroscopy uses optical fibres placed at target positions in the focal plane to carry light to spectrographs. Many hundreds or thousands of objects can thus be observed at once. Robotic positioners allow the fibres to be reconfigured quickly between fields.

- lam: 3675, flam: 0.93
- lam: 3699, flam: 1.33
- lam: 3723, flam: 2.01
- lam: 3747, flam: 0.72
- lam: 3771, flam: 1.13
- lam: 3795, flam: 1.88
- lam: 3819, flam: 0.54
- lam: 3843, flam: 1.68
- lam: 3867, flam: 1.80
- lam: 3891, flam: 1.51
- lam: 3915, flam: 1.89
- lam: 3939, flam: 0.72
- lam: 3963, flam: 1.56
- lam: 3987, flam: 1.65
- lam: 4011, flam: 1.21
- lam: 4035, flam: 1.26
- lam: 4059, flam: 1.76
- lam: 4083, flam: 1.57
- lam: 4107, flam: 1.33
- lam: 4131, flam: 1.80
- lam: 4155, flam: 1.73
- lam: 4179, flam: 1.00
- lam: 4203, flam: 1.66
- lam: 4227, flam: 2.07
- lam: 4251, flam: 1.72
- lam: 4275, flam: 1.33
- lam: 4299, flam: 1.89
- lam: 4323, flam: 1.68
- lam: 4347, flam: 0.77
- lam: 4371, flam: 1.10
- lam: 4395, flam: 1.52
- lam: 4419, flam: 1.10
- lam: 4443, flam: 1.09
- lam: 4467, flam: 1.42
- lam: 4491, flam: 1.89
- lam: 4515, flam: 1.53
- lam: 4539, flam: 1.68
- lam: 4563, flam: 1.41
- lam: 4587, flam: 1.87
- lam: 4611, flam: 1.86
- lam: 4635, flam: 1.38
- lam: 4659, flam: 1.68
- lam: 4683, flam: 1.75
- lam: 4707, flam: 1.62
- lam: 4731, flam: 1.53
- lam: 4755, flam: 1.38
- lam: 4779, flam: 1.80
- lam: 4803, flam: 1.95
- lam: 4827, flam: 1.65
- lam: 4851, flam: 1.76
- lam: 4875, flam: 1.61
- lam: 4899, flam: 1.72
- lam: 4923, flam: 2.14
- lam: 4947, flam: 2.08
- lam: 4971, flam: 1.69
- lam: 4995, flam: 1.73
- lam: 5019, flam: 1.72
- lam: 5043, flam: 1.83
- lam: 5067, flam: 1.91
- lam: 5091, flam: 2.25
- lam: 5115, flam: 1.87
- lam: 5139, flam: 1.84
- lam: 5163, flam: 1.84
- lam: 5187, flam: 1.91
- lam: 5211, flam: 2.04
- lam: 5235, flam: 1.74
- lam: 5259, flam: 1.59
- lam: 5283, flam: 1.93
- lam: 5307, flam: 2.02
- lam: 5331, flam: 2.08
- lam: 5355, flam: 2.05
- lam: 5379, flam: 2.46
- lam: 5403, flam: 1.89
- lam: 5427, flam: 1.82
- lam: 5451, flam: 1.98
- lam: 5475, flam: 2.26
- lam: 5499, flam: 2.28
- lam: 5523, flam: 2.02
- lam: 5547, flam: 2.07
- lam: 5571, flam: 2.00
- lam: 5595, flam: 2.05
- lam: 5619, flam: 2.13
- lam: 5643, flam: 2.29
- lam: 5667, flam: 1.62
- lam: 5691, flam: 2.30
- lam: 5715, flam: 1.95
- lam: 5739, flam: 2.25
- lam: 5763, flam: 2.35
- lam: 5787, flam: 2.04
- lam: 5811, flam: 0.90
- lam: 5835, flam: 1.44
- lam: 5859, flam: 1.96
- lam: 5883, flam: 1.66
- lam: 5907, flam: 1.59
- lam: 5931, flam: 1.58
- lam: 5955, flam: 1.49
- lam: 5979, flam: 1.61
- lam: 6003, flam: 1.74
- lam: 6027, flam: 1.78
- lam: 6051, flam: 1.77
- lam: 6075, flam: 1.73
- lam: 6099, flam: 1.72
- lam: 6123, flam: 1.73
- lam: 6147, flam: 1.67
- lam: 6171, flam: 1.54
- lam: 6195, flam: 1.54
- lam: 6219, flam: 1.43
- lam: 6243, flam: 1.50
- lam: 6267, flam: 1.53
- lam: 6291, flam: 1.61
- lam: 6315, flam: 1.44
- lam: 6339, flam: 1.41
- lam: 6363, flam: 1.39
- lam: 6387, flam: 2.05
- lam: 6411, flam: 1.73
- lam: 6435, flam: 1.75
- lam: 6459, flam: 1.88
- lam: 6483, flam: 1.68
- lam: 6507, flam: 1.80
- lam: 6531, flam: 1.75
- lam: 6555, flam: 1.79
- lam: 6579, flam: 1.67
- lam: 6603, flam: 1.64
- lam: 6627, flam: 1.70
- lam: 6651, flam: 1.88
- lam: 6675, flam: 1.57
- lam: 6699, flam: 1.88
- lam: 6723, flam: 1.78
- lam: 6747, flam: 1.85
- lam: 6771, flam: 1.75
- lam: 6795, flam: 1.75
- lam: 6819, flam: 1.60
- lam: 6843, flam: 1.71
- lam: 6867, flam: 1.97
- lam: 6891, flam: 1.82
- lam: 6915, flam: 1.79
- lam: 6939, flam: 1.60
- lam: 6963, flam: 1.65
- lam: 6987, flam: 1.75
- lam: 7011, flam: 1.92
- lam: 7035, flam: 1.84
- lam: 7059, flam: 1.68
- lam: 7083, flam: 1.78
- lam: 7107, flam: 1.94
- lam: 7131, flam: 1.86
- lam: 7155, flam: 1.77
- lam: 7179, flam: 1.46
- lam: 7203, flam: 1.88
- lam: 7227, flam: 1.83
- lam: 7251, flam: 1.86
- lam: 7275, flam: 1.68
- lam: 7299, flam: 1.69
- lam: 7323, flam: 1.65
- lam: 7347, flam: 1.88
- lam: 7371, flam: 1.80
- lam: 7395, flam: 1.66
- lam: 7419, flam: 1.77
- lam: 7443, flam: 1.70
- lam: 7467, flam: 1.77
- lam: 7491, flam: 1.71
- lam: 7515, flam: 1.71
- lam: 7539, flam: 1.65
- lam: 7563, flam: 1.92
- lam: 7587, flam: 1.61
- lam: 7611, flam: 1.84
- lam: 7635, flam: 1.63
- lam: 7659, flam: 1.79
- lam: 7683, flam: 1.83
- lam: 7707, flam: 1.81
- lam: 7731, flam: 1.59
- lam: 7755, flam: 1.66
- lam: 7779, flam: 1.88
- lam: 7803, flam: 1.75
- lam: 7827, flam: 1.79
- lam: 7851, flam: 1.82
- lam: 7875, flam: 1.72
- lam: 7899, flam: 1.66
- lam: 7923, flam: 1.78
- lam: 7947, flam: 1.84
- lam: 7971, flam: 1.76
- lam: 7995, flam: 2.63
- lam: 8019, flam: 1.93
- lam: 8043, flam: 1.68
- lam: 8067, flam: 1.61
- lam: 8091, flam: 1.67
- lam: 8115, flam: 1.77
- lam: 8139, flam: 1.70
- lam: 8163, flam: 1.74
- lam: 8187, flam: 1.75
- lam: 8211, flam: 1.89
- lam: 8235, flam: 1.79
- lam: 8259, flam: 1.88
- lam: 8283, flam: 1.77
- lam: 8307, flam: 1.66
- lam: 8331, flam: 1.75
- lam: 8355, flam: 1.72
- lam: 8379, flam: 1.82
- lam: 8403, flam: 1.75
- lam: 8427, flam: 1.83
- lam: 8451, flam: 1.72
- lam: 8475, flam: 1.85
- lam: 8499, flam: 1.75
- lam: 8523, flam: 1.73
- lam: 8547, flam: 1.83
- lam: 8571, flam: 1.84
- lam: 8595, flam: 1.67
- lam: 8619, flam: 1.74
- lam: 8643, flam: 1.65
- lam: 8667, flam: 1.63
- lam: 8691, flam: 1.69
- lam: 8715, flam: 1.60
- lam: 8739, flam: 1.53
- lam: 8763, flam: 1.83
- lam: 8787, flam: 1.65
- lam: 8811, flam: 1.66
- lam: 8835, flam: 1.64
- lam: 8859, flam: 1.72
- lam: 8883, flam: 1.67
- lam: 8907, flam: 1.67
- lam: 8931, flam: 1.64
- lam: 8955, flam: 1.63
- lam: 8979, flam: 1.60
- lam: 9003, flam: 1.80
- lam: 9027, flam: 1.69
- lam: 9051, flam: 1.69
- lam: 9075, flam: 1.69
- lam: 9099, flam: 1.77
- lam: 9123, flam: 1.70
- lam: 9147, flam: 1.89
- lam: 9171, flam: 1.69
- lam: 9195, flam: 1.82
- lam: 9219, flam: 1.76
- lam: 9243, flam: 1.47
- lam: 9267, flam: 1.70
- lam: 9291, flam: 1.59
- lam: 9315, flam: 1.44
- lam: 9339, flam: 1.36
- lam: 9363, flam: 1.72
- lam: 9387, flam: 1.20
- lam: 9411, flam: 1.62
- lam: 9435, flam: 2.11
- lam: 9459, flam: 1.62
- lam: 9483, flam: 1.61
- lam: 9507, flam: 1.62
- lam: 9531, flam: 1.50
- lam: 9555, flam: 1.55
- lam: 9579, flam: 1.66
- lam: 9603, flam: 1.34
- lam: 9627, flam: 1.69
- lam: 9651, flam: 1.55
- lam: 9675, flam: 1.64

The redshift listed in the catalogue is 0.219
